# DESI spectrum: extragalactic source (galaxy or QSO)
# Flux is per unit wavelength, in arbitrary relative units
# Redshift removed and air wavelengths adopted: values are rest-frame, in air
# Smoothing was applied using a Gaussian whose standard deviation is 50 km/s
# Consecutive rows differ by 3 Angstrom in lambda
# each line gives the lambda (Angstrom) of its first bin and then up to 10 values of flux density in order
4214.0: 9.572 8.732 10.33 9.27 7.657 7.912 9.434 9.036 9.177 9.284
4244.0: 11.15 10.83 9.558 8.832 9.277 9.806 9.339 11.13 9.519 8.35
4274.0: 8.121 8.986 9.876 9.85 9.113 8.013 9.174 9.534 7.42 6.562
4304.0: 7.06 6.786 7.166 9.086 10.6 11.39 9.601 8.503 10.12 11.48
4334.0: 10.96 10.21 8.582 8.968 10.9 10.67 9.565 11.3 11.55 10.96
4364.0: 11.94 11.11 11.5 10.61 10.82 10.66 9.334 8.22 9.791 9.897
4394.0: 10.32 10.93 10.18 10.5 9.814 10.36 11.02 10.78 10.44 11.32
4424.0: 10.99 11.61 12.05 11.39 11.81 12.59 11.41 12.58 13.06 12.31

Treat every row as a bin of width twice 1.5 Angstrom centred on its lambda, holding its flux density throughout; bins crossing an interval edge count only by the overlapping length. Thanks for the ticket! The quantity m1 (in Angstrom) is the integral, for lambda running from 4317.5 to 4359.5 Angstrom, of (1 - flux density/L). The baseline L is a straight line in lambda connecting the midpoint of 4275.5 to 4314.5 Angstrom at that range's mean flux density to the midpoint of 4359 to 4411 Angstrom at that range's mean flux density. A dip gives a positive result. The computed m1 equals -4.1 Angstrom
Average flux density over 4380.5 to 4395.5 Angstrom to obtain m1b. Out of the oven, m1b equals 9.51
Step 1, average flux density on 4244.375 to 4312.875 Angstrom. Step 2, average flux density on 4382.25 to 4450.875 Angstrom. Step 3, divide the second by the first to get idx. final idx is 1.2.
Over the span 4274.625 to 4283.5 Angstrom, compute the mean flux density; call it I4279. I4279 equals 9.4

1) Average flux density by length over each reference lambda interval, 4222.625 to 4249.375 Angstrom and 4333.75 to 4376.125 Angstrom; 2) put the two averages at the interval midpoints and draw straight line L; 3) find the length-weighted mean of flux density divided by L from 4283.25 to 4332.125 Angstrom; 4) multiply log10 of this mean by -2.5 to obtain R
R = 0.14 mag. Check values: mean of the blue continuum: 9.32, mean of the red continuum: 10.6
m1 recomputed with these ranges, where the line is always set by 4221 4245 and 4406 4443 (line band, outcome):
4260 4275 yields 0.21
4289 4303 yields 2.41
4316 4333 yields -0.25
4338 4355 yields 0.80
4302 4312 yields 2.87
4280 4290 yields 0.52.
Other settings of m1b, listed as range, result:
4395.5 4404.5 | 10.5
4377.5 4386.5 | 9.4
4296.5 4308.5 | 6.96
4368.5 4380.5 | 10.9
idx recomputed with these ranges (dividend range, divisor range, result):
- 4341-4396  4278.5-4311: 1.27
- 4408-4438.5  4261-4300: 1.24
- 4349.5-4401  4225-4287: 1.12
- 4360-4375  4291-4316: 1.40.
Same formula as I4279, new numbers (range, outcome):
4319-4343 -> 9.95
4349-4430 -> 10.6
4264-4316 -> 8.61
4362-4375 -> 11.3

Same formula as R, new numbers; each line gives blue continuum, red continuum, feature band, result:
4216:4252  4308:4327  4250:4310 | 0.072 mag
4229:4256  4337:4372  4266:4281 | 0.096 mag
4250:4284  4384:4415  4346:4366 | -0.113 mag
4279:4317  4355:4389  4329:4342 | -0.078 mag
